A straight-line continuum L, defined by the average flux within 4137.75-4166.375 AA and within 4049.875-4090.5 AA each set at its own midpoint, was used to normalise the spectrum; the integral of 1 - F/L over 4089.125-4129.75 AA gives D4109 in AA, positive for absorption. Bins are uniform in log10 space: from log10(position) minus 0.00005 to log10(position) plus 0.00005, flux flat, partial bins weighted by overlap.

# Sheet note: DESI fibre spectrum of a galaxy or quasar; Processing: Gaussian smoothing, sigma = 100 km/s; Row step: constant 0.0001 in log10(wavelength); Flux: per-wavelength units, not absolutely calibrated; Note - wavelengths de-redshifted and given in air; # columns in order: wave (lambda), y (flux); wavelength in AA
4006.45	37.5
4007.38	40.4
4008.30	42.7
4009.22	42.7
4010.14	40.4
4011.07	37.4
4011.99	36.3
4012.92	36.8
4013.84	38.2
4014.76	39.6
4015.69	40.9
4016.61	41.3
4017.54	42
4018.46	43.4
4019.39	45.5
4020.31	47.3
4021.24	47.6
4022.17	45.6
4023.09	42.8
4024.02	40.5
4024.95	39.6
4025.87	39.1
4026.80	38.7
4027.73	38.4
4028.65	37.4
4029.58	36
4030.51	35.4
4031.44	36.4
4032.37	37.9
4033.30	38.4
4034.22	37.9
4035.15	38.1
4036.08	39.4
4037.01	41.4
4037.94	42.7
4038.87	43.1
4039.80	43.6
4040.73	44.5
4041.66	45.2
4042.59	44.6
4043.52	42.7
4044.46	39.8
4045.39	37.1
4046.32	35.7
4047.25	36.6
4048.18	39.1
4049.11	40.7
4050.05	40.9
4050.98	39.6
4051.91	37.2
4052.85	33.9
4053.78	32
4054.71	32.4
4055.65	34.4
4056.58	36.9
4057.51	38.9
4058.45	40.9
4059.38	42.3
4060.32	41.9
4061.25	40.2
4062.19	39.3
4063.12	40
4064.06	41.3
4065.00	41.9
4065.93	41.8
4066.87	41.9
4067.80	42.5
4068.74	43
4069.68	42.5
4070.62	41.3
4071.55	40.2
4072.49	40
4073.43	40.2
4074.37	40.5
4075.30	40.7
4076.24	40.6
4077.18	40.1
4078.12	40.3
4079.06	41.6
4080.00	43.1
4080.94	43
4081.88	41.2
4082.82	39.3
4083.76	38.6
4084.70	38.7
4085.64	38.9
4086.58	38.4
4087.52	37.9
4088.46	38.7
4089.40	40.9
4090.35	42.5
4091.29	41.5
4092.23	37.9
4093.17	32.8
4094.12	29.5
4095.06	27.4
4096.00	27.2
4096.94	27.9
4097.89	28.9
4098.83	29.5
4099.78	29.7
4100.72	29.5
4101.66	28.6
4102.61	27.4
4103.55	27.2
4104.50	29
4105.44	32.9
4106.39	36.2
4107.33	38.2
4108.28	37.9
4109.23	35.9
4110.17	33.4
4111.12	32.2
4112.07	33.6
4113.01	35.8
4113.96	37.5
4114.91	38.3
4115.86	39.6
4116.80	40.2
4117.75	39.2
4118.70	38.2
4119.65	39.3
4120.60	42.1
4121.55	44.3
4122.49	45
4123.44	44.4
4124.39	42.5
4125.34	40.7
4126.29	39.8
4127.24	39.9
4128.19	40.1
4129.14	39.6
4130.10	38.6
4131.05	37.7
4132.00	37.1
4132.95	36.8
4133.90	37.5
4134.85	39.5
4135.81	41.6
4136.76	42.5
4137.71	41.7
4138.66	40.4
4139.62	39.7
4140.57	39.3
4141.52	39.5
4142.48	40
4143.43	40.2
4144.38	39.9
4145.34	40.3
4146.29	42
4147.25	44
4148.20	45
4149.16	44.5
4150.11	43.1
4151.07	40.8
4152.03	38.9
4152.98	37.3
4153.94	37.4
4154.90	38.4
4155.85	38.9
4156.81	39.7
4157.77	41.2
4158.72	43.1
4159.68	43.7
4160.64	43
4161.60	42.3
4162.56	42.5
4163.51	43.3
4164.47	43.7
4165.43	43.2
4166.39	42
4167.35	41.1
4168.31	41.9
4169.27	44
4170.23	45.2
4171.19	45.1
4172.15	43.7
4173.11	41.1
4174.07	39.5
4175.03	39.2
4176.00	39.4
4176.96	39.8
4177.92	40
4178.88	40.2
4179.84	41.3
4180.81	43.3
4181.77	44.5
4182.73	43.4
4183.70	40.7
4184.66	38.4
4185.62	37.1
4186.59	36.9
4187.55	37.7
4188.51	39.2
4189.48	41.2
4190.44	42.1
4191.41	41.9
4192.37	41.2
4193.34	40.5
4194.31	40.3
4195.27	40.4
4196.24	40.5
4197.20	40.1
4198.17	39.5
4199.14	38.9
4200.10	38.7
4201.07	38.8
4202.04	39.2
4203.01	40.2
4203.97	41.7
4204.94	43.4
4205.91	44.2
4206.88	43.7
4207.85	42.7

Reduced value 4.6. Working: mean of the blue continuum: 39.8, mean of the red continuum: 41.2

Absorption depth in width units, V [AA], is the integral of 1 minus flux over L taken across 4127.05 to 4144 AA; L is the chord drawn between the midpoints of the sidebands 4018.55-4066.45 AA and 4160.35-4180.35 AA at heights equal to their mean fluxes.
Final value 0.8 AA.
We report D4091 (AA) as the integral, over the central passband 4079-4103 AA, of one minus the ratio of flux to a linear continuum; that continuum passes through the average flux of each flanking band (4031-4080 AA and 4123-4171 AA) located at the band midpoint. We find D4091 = 3.0 AA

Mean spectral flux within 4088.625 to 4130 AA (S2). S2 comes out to 36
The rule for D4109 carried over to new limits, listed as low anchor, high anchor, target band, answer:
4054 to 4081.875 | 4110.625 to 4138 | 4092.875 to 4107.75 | 3.66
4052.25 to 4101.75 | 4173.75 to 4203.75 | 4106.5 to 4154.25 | -0.82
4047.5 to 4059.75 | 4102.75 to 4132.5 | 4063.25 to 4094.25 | -2.08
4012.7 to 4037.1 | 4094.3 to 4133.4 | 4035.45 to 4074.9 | -1.40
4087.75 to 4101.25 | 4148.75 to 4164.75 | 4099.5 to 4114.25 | 0.86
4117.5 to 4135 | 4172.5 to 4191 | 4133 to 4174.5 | -1.21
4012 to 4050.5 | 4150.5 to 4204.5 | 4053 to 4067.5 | 0.55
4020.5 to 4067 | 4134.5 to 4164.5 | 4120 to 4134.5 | 0.16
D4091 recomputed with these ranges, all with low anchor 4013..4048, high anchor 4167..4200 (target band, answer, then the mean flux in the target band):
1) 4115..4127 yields -0.1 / 41.2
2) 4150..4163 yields 0.0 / 40.6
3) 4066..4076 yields -0.2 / 41.3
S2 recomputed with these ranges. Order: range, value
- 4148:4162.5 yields 41.1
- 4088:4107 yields 32.3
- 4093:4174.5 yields 38.6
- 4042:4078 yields 39.6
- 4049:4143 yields 38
